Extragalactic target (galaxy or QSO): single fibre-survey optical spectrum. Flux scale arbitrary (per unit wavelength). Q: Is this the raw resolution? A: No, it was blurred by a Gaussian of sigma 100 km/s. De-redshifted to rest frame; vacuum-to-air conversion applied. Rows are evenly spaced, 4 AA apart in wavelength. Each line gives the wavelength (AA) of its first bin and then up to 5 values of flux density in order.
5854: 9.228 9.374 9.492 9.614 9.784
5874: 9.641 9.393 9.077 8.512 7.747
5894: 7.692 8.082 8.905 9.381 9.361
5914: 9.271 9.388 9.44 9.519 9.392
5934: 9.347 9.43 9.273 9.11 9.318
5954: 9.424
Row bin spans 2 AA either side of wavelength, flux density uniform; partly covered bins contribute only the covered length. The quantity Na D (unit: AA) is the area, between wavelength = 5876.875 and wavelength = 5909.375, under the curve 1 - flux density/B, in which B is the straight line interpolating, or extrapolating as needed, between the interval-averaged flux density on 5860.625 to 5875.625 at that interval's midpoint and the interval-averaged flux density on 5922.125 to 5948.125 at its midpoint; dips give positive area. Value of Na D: 3.1 AA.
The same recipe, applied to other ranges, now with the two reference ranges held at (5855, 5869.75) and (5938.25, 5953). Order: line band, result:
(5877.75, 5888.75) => 0.7 AA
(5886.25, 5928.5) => 2.3 AA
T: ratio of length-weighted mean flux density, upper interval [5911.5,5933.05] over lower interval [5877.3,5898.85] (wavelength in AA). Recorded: 1.12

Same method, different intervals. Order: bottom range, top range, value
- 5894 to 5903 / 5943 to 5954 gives 1.12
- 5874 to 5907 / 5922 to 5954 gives 1.08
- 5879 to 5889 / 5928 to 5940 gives 1.07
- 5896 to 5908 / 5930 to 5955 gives 1.06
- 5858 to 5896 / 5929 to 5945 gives 1.04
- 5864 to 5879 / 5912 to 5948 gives 0.97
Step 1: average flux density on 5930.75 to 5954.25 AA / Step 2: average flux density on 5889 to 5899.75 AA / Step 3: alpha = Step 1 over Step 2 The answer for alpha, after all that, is 1.2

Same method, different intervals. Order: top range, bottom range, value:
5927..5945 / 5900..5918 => 1.01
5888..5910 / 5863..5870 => 0.88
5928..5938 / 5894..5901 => 1.16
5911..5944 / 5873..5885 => 1.01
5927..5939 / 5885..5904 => 1.15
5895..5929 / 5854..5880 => 0.96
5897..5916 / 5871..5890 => 1.00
